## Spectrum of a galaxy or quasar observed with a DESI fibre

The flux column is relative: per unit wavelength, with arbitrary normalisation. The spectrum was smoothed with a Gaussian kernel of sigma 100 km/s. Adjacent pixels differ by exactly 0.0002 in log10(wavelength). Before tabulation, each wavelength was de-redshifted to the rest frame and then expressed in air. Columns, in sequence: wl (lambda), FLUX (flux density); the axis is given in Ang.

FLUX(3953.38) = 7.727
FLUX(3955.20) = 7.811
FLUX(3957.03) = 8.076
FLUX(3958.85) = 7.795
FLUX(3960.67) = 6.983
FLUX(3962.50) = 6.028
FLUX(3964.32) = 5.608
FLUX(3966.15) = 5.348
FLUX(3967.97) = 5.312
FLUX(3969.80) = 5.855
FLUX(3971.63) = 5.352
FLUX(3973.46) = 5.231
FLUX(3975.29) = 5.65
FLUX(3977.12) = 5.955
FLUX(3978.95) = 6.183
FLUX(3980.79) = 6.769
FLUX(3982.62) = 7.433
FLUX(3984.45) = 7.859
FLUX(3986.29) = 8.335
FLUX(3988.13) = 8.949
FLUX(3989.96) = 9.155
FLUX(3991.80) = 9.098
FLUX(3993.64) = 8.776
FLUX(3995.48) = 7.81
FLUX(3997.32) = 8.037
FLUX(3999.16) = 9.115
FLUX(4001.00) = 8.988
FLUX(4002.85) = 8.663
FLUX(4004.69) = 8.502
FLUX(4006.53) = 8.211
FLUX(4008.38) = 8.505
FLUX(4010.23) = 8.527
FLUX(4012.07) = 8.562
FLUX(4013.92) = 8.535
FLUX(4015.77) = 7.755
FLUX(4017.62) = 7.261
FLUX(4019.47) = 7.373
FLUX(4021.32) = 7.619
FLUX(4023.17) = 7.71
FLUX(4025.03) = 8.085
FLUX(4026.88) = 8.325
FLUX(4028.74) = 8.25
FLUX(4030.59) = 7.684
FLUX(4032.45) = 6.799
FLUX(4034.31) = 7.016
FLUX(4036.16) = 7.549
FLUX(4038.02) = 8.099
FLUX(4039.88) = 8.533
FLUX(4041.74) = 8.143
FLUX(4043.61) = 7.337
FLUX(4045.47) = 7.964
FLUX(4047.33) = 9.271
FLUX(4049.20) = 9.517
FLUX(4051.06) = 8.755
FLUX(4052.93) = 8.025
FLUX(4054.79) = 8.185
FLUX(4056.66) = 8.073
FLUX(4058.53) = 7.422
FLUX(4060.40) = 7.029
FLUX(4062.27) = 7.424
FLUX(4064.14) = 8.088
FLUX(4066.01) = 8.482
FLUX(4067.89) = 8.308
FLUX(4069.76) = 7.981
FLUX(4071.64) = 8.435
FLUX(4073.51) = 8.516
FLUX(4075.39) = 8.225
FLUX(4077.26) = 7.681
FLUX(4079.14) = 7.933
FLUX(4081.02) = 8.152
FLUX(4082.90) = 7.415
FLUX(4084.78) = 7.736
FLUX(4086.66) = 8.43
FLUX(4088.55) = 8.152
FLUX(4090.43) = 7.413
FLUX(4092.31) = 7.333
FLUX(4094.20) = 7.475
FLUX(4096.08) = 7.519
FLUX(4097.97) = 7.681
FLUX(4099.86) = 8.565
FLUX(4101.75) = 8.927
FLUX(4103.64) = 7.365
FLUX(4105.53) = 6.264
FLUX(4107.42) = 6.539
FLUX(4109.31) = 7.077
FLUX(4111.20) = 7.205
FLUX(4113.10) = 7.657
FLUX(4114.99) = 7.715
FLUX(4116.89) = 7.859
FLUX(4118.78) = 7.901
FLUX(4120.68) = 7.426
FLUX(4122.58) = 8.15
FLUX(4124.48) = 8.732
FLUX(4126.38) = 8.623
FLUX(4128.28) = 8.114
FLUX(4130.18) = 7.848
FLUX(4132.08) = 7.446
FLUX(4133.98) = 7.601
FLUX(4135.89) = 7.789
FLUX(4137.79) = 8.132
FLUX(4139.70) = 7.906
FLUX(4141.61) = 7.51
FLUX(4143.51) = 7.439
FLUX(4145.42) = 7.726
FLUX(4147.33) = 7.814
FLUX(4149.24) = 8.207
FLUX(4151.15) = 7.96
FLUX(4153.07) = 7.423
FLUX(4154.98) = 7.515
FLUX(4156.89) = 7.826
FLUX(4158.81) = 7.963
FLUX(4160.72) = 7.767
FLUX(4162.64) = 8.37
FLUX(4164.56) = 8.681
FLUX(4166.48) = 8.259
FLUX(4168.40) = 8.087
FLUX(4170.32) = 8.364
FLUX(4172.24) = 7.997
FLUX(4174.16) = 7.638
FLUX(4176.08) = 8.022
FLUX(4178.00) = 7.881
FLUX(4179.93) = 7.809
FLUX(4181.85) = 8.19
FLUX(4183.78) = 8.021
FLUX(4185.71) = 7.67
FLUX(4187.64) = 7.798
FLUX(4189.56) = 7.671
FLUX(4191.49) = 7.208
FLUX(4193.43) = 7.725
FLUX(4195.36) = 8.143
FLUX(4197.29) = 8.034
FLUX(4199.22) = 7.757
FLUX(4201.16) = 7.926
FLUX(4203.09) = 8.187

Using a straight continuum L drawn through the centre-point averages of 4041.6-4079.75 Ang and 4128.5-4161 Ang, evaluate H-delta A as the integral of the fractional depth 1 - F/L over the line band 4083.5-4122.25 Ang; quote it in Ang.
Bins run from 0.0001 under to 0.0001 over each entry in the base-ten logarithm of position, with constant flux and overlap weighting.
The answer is 1.6 Ang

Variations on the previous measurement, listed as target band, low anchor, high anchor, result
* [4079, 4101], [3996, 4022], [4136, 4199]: 0.7 Ang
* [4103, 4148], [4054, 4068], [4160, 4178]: 2.0 Ang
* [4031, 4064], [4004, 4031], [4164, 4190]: 0.4 Ang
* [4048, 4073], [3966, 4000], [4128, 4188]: -2.1 Ang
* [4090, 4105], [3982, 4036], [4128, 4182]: 0.5 Ang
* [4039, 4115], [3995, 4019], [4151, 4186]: 2.6 Ang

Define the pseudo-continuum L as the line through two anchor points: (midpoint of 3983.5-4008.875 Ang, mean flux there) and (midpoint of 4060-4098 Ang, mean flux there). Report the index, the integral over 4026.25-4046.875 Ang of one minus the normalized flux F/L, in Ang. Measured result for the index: 1.1 Ang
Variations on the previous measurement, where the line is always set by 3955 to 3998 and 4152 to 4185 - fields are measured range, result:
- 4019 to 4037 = -0.9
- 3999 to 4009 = -2.0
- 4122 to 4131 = -0.6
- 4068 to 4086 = -1.2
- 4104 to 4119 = 0.9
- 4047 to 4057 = -1.6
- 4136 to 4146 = 0.1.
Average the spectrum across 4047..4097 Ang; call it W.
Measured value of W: 8.02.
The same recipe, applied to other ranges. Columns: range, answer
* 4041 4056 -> 8.4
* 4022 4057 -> 8.07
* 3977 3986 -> 7.02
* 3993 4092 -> 8.08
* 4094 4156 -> 7.73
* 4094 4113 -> 7.47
